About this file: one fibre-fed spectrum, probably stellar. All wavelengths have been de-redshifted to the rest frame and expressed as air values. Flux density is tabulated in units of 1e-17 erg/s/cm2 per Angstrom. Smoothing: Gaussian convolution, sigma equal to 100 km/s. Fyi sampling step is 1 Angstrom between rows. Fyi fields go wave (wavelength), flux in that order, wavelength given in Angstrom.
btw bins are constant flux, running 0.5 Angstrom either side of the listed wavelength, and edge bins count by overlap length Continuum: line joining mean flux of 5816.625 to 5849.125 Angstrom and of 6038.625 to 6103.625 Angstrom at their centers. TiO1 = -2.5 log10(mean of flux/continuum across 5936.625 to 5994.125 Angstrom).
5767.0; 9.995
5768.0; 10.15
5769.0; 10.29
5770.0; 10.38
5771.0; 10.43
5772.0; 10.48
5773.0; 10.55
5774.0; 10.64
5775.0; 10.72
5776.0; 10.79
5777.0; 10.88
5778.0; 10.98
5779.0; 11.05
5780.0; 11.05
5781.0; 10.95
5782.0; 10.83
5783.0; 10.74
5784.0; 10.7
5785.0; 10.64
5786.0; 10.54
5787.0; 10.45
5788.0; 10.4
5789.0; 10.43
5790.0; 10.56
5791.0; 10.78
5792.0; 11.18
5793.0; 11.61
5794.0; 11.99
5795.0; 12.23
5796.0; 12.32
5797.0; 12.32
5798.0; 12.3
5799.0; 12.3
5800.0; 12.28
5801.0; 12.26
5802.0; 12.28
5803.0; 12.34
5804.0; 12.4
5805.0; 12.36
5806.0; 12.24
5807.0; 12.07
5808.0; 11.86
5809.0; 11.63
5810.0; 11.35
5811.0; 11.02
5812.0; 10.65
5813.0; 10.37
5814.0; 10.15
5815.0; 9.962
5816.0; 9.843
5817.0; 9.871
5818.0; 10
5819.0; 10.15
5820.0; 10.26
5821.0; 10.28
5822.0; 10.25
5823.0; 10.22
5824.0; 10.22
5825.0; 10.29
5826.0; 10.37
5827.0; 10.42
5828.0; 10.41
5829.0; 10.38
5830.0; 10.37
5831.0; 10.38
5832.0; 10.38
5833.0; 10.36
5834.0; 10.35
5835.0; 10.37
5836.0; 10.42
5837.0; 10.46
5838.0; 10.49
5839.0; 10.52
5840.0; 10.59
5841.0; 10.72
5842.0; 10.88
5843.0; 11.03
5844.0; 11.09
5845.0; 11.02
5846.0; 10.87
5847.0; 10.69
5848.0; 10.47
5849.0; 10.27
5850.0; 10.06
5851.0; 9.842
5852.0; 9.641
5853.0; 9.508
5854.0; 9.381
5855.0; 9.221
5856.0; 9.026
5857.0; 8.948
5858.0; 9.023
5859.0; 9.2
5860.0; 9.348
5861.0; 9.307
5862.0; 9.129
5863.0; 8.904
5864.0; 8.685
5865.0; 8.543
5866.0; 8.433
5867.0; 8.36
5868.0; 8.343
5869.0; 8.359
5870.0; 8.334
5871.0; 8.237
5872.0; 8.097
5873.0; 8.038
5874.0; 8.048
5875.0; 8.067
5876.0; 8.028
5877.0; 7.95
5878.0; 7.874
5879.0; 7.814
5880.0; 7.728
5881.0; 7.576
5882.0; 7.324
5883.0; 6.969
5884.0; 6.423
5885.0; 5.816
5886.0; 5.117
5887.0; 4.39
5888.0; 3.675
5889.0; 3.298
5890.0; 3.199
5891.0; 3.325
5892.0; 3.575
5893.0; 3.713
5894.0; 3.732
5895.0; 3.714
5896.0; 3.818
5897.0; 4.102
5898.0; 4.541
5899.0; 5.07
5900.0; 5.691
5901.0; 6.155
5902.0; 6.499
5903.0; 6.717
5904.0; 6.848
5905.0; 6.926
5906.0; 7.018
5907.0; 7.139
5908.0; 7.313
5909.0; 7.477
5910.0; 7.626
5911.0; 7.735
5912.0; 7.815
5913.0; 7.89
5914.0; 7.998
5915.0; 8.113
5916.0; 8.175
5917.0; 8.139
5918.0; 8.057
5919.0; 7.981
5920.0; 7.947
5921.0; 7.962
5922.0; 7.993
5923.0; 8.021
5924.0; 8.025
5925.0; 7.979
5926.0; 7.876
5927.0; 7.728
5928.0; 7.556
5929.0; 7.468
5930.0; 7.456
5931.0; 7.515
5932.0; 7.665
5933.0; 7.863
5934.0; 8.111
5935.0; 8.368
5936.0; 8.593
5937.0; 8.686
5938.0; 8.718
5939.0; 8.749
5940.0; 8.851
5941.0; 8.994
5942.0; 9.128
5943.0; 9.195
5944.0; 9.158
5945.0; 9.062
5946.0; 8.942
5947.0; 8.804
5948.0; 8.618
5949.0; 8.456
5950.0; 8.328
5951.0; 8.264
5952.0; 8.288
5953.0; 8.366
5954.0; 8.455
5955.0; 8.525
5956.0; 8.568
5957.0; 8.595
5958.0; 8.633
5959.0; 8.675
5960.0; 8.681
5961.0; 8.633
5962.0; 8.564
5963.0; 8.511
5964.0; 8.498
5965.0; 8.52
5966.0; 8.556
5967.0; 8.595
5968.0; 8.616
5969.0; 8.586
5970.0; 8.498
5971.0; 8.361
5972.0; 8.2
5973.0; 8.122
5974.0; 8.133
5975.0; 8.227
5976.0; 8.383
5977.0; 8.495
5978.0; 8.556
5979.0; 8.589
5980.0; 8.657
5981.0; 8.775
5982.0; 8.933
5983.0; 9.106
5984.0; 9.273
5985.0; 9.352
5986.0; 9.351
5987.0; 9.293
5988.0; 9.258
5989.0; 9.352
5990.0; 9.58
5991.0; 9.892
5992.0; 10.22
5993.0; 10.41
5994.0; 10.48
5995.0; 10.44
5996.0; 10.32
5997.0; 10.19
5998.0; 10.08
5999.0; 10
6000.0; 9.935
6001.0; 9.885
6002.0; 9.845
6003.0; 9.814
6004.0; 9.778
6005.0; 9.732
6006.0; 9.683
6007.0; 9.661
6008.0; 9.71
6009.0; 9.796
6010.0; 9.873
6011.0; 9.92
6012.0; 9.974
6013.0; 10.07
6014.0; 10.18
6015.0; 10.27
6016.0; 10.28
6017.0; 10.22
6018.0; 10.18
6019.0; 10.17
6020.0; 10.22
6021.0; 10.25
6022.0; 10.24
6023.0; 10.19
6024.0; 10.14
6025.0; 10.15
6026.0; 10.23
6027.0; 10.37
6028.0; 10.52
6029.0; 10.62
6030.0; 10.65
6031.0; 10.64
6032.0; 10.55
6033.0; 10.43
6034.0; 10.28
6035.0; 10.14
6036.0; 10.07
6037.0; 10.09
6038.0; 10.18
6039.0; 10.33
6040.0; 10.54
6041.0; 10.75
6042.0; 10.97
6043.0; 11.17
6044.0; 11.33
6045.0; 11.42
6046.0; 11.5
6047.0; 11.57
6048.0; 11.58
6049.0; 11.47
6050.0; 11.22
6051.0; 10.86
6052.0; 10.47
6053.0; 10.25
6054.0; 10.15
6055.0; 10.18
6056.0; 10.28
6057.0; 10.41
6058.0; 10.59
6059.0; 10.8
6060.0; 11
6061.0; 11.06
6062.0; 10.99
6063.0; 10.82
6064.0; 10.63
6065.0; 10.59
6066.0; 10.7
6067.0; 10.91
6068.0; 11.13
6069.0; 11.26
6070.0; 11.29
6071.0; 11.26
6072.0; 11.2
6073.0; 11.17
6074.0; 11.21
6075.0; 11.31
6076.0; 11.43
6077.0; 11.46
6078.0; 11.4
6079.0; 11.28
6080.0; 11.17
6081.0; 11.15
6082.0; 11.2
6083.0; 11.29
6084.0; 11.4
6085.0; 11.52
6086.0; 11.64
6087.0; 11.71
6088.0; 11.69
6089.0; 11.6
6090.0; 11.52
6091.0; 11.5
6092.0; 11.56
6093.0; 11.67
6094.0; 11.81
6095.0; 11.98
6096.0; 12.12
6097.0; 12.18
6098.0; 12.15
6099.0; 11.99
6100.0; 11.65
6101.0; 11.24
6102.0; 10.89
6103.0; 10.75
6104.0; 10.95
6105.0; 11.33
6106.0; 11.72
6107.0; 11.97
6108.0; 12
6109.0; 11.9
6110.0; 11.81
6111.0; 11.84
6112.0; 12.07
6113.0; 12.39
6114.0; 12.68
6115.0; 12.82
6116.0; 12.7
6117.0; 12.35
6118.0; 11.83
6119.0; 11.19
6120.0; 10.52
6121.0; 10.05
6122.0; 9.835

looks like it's 0.23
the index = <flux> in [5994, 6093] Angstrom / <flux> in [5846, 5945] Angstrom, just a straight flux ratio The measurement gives 1.4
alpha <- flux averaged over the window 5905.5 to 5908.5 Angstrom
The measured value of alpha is 7.16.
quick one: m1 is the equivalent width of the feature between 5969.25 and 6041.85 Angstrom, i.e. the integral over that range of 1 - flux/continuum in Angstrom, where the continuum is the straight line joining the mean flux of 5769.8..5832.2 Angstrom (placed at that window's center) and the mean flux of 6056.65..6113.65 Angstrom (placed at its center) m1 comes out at 9.7 Angstrom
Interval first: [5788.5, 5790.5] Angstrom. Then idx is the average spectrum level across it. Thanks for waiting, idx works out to 10.5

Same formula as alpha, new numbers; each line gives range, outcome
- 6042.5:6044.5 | 11.2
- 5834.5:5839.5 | 10.5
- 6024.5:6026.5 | 10.2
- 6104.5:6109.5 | 11.8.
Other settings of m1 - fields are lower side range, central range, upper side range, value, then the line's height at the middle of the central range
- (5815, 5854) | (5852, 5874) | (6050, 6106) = 3.5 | 10.4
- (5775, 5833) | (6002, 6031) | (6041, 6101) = 2.8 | 11.2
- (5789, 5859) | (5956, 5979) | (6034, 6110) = 5.2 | 11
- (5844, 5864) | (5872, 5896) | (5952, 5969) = 8.9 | 9.37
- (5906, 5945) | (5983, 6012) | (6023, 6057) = -0.4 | 9.68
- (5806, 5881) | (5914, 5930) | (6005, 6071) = 3.4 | 10.1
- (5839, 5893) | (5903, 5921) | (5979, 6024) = 2.3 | 8.78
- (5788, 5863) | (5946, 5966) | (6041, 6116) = 4.5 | 11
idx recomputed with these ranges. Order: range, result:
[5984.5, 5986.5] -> 9.35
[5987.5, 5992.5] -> 9.66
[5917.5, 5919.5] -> 8.02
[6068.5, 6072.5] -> 11.3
